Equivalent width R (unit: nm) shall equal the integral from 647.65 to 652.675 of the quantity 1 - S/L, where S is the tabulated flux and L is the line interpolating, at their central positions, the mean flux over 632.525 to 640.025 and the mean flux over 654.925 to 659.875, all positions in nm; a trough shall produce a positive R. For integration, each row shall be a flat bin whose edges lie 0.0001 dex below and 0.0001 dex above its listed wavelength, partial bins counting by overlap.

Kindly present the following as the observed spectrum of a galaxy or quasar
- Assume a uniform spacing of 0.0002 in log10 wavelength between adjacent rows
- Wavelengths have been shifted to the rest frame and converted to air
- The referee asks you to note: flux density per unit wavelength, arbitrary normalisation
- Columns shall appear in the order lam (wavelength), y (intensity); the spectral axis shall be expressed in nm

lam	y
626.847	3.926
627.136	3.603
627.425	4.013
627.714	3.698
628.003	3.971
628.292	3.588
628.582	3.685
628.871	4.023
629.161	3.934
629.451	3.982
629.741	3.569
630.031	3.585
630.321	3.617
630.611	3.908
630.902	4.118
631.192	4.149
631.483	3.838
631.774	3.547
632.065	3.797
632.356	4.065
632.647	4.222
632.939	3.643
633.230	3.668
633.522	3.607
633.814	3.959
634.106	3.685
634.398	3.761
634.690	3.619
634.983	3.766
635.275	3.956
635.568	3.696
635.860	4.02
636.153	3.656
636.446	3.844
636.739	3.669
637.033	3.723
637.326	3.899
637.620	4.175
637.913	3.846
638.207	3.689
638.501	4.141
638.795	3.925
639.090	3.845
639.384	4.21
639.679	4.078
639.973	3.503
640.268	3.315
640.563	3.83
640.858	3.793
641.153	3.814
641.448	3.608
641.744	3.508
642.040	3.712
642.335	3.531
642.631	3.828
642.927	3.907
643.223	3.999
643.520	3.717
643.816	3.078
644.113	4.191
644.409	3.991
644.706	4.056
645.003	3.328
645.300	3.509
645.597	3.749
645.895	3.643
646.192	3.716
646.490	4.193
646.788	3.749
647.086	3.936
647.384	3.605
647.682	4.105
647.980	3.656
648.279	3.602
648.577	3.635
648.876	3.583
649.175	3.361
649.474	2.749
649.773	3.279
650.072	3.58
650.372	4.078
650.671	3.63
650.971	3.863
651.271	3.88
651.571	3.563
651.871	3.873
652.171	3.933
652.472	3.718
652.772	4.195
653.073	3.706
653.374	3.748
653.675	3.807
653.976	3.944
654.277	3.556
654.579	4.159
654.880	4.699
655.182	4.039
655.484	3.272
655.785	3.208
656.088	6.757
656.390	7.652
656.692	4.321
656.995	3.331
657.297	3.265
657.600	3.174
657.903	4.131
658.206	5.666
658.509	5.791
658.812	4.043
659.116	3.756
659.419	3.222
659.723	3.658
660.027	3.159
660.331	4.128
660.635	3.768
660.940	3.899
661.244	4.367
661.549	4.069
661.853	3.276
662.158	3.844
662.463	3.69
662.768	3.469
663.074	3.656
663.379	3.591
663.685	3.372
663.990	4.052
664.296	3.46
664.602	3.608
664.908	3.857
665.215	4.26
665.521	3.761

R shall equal 0.628 nm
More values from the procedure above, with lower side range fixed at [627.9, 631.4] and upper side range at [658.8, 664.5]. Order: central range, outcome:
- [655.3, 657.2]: -0.499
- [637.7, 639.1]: -0.038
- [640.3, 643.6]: 0.046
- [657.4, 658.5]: -0.222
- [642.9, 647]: 0.003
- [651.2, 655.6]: -0.166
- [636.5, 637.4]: 0.012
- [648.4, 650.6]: 0.164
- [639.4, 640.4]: 0.022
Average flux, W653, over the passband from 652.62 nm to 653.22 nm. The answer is 3.95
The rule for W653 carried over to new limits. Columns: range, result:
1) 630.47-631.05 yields 4.02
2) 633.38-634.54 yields 3.75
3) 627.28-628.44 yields 3.82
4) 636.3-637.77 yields 3.86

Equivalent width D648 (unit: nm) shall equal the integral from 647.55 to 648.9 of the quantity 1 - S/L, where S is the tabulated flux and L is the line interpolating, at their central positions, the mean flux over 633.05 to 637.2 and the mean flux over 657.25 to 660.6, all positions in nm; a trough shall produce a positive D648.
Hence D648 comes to 0.06 nm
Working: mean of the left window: 3.76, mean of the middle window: 3.72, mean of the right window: 4.01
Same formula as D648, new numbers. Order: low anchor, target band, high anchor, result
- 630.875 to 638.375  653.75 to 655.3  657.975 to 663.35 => -0.054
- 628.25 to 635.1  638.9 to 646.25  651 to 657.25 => 0.431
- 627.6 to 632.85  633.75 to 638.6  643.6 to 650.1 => -0.060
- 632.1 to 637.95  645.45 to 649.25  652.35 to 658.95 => 0.332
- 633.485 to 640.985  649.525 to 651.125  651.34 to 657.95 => 0.157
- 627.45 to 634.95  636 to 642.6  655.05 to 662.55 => 0.204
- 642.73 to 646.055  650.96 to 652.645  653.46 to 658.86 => 0.137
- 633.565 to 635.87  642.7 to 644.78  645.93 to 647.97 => -0.001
